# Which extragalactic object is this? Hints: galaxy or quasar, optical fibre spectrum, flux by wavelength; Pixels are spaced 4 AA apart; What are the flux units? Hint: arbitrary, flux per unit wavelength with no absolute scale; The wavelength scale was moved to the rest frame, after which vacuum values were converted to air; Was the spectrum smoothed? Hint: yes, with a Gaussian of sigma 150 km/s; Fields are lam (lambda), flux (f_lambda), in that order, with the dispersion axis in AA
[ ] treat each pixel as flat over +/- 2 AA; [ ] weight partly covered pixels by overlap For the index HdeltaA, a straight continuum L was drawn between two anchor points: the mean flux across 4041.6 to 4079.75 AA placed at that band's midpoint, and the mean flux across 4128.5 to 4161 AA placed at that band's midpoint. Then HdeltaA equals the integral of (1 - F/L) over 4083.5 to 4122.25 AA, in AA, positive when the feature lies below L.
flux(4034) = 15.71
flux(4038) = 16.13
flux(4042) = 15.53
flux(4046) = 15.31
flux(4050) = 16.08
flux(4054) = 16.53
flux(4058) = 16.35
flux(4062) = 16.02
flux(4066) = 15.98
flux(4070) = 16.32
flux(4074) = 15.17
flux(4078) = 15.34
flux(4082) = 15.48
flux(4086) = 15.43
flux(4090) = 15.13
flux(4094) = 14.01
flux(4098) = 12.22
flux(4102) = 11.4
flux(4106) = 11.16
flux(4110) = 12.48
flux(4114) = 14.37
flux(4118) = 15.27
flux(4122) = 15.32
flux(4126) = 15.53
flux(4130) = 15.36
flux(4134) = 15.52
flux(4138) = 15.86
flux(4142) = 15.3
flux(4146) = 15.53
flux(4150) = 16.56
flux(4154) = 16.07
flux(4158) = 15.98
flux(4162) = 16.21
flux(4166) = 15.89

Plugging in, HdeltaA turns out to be 5.4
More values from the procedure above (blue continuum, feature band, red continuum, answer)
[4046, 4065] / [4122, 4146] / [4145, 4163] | 0.9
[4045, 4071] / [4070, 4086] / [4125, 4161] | 0.6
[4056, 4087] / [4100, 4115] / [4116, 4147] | 3.2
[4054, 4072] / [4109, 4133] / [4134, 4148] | 1.3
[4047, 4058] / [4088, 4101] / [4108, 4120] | 1.0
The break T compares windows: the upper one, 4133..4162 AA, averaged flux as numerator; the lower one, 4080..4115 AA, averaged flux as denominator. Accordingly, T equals 1.2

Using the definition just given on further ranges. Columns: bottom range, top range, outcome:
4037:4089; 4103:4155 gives 0.94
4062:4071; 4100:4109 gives 0.71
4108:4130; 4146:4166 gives 1.10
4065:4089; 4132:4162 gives 1.02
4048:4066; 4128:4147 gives 0.96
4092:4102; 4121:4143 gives 1.21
